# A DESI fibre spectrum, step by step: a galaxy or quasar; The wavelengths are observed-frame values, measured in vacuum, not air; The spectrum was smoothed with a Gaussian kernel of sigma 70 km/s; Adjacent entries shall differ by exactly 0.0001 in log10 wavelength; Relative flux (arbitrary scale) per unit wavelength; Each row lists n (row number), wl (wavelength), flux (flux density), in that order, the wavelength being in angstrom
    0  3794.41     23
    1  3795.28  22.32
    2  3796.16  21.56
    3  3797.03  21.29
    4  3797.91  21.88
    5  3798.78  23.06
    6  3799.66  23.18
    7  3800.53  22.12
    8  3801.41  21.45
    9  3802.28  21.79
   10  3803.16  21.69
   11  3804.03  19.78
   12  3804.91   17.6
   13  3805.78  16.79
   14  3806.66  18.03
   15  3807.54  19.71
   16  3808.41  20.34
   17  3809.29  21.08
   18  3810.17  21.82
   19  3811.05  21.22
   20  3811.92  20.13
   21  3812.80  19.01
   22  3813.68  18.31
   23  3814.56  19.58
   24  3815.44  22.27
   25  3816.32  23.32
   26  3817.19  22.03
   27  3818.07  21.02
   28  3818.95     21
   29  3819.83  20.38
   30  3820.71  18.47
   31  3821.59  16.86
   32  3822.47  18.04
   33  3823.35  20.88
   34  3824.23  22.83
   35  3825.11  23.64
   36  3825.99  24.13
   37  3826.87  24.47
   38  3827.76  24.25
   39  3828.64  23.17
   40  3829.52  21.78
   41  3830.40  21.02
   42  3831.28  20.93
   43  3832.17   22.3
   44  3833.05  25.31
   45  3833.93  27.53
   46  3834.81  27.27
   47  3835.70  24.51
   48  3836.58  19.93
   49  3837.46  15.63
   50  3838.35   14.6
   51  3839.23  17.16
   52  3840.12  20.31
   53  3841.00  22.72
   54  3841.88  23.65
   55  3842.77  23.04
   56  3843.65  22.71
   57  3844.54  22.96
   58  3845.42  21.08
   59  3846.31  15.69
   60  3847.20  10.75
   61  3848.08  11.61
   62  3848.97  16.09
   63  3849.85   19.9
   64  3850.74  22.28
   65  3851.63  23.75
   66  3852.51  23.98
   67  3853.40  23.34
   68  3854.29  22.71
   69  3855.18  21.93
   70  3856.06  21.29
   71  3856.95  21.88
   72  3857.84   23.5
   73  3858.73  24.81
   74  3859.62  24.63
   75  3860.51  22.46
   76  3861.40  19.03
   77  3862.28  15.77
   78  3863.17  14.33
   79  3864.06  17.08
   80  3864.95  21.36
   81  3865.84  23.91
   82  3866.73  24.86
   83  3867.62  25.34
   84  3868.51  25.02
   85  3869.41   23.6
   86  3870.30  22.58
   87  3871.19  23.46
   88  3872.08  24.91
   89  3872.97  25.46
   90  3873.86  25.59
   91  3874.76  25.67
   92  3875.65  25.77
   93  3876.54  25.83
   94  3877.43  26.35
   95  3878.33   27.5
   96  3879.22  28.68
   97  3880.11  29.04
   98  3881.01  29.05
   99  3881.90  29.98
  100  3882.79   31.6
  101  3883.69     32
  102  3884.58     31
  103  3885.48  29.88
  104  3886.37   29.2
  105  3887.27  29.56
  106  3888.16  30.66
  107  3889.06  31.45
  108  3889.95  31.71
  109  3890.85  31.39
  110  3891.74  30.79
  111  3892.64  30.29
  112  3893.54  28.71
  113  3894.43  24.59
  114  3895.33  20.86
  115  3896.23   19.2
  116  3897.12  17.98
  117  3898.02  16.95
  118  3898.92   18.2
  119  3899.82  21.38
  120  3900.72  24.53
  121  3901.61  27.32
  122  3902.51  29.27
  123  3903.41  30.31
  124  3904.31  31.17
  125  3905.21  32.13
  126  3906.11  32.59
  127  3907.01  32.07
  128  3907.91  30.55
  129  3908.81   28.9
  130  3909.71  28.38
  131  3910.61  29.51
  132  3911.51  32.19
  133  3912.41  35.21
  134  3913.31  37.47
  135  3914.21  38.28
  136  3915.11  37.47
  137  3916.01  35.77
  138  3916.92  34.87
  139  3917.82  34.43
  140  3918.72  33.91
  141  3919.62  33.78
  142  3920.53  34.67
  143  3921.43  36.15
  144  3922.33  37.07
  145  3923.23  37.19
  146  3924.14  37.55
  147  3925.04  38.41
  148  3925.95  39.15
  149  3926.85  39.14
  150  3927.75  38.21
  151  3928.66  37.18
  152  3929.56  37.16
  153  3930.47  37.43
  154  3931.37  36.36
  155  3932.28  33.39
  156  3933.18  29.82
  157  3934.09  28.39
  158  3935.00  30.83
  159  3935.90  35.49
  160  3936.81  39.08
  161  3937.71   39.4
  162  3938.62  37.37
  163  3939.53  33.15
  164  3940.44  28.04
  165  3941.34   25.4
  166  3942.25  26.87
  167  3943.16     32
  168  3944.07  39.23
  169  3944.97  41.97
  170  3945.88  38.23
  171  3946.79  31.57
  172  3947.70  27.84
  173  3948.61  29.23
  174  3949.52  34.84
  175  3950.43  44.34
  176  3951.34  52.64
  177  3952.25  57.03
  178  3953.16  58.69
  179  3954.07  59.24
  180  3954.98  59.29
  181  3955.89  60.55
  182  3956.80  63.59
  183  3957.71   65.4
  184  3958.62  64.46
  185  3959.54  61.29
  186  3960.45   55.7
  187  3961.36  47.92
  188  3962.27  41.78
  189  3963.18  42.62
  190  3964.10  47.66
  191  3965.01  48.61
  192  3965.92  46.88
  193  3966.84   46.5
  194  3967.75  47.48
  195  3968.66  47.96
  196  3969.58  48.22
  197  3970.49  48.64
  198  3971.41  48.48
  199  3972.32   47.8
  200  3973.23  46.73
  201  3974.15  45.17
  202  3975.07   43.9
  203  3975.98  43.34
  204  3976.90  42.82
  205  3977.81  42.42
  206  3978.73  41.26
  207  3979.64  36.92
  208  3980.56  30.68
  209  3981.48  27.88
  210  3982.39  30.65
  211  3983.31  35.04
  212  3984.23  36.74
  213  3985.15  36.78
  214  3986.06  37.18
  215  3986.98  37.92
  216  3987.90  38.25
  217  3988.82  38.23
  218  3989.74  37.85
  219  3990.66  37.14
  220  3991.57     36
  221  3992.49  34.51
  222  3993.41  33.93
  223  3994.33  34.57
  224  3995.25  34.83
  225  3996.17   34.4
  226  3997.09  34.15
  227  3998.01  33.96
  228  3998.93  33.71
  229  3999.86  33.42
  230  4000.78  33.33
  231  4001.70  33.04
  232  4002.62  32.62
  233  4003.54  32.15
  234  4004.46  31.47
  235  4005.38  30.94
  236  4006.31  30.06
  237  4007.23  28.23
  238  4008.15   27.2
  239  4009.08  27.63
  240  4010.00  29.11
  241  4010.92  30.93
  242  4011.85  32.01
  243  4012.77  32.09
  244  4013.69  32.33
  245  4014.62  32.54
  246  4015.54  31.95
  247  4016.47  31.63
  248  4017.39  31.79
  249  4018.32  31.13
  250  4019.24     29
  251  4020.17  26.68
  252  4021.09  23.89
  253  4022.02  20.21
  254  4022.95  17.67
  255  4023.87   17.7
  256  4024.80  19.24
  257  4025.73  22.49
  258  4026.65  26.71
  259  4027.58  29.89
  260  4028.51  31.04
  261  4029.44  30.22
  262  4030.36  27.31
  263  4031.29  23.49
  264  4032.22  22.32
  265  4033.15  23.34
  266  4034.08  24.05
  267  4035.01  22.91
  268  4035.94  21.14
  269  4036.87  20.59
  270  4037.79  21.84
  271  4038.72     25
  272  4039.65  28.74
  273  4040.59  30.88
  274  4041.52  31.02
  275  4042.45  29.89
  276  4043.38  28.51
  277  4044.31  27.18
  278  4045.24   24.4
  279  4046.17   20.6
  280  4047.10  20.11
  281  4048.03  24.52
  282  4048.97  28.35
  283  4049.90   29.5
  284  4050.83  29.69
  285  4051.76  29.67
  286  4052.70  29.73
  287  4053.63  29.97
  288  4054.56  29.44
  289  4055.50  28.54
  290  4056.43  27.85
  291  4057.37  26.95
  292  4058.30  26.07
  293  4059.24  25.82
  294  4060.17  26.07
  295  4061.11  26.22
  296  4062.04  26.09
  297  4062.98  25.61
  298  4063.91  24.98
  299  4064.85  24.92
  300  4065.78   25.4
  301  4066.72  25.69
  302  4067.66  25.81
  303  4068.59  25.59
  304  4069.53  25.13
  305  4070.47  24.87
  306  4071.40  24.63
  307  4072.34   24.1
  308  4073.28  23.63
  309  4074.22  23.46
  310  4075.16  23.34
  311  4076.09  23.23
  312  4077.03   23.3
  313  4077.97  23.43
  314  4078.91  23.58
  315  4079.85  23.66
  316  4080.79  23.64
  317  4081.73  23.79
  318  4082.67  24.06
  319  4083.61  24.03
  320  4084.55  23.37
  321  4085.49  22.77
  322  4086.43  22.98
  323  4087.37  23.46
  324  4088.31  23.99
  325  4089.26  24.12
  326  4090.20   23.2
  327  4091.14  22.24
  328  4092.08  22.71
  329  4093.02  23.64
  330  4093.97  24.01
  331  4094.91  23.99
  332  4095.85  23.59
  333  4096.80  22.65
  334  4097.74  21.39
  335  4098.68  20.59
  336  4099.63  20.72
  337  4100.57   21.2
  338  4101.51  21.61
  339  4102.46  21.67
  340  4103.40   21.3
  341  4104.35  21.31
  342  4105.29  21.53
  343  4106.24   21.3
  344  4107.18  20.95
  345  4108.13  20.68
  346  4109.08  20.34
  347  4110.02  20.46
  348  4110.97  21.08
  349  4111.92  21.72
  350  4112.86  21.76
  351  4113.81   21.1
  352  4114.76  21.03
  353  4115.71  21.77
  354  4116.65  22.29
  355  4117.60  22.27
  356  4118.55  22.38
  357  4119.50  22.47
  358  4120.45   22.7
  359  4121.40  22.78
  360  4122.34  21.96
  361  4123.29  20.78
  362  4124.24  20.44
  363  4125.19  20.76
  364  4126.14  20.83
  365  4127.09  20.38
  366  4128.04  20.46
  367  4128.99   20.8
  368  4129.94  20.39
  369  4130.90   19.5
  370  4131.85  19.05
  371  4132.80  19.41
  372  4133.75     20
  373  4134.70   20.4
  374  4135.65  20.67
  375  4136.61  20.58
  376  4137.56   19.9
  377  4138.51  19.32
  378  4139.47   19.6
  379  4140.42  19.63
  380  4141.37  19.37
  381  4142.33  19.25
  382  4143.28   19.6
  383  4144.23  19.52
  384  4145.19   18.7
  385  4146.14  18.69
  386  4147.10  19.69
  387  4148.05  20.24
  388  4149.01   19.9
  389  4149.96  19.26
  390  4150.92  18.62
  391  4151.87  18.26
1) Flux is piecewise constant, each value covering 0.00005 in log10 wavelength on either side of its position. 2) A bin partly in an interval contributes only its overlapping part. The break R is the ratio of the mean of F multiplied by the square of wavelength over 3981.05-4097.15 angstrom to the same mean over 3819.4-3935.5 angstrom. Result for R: 1.1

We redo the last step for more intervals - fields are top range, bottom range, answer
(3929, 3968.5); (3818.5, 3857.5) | 2.16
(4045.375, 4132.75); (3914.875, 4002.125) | 0.62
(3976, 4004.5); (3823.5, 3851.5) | 1.82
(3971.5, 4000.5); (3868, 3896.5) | 1.43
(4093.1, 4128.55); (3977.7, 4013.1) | 0.68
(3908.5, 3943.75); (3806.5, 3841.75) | 1.71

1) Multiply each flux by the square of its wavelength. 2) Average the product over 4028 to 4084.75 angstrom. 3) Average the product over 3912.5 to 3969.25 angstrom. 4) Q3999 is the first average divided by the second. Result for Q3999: 0.7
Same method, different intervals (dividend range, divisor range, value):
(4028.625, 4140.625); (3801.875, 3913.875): 1.11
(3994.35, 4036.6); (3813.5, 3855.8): 1.49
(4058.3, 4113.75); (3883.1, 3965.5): 0.69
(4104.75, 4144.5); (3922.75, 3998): 0.55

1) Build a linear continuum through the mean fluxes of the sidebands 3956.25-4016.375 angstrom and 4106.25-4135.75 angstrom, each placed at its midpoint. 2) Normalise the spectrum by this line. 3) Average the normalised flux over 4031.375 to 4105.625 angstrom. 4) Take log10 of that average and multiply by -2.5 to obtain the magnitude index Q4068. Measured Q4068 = 0.14 mag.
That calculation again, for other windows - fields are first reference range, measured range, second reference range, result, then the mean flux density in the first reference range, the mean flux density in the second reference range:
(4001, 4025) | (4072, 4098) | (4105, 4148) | 0.01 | 28.7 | 20.6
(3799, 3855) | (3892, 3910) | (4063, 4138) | -0.23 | 20.9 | 22.4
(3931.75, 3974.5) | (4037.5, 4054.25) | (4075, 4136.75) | 0.12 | 44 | 21.9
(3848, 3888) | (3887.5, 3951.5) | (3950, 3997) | 0.06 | 24.3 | 44.8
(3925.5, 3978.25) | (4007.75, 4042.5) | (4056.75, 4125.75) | 0.22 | 43.2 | 23.1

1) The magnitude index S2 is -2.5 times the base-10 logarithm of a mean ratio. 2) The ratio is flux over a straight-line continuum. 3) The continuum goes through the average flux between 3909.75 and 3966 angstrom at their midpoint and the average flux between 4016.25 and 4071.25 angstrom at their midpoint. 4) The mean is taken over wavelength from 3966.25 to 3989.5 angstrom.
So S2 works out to -0.17 mag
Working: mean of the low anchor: 40.4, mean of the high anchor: 26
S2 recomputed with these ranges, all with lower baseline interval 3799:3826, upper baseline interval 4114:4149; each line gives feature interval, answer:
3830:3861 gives -0.04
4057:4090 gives -0.19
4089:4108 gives -0.08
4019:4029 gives -0.17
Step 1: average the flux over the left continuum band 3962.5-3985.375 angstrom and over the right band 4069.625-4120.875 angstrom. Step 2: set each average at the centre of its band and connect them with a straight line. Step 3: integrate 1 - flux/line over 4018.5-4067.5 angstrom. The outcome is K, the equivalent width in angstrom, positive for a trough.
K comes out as 8.1 angstrom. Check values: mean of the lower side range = 42.5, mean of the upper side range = 22.6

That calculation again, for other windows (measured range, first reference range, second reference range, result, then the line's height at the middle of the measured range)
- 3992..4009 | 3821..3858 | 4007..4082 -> -5.0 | 25.1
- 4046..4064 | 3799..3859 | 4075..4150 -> -4.6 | 21.4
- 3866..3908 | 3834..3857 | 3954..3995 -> 1.4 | 28.2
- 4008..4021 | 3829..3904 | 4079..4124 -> -4.3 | 22.8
